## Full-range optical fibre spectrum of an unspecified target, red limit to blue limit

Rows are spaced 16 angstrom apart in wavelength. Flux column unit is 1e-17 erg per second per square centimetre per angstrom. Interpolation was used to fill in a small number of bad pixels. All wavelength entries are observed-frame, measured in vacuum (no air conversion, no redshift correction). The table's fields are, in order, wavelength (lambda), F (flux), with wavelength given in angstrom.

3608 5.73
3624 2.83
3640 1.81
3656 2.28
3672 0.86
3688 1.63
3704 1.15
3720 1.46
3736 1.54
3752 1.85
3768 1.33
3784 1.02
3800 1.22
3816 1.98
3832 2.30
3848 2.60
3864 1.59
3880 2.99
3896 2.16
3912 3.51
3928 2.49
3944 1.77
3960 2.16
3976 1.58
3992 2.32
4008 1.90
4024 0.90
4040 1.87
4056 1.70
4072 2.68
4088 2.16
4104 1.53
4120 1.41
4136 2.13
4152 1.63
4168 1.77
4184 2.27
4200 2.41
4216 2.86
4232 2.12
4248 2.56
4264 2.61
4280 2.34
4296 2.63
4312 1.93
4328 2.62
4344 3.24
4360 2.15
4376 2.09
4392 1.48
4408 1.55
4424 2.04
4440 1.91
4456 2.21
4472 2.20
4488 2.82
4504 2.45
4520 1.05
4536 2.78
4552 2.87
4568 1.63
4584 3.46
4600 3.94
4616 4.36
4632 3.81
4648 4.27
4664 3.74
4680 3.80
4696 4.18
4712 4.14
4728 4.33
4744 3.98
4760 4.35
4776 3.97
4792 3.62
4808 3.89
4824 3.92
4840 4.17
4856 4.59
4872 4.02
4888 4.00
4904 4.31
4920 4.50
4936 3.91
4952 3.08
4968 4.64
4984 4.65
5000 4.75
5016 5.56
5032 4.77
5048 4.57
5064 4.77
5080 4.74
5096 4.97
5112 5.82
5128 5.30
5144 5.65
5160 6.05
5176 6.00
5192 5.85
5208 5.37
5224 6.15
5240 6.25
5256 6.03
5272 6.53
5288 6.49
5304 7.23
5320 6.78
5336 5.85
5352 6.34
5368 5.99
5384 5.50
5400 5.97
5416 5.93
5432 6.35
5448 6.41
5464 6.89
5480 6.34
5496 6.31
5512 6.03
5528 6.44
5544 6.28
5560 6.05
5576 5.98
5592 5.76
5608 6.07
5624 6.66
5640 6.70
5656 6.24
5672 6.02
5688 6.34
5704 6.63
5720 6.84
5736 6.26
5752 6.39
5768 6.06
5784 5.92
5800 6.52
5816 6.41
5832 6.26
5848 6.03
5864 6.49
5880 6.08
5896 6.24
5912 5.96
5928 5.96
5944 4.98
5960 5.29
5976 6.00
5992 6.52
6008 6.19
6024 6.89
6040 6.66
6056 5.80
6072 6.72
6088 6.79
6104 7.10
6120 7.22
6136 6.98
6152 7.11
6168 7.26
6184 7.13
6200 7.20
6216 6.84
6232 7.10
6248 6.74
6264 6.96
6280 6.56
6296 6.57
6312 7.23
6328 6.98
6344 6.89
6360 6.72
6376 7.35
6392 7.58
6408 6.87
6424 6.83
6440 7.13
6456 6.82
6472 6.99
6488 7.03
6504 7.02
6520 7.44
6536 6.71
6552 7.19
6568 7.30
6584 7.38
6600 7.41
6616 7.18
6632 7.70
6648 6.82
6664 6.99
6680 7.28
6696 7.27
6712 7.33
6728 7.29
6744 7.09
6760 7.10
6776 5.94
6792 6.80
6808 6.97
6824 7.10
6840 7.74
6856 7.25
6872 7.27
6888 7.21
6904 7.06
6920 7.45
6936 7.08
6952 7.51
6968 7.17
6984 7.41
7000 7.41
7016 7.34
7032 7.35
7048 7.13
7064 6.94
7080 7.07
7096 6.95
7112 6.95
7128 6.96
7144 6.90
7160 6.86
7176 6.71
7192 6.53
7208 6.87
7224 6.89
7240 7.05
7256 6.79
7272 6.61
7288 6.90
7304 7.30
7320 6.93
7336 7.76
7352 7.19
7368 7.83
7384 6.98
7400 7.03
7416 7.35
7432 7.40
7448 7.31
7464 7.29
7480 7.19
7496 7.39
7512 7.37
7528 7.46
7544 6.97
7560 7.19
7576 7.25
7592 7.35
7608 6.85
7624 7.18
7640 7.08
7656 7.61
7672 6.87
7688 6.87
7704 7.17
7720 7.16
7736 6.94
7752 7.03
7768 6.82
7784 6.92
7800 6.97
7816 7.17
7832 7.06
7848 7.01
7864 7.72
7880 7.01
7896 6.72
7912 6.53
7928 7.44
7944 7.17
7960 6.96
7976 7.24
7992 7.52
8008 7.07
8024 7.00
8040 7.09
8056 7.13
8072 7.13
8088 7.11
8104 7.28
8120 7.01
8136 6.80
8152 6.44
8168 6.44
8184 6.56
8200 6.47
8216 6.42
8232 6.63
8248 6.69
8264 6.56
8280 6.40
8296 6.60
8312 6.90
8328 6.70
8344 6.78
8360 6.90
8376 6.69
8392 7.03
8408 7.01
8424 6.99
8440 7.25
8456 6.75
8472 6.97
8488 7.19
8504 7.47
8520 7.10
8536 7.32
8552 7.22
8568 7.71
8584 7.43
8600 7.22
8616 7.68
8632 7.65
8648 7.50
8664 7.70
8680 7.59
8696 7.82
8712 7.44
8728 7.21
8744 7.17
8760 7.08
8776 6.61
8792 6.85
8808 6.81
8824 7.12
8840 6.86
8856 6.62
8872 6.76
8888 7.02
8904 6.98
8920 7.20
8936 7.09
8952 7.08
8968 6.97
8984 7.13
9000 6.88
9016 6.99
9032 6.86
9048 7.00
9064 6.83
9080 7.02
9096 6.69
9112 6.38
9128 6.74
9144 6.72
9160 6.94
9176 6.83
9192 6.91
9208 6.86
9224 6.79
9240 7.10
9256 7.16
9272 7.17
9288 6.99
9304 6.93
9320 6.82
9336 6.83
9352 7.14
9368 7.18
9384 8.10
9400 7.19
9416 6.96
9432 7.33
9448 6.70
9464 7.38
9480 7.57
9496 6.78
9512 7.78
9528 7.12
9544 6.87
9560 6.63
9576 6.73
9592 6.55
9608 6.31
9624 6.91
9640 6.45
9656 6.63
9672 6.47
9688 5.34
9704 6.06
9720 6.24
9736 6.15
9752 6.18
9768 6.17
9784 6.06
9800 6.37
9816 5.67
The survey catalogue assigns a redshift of 0.15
